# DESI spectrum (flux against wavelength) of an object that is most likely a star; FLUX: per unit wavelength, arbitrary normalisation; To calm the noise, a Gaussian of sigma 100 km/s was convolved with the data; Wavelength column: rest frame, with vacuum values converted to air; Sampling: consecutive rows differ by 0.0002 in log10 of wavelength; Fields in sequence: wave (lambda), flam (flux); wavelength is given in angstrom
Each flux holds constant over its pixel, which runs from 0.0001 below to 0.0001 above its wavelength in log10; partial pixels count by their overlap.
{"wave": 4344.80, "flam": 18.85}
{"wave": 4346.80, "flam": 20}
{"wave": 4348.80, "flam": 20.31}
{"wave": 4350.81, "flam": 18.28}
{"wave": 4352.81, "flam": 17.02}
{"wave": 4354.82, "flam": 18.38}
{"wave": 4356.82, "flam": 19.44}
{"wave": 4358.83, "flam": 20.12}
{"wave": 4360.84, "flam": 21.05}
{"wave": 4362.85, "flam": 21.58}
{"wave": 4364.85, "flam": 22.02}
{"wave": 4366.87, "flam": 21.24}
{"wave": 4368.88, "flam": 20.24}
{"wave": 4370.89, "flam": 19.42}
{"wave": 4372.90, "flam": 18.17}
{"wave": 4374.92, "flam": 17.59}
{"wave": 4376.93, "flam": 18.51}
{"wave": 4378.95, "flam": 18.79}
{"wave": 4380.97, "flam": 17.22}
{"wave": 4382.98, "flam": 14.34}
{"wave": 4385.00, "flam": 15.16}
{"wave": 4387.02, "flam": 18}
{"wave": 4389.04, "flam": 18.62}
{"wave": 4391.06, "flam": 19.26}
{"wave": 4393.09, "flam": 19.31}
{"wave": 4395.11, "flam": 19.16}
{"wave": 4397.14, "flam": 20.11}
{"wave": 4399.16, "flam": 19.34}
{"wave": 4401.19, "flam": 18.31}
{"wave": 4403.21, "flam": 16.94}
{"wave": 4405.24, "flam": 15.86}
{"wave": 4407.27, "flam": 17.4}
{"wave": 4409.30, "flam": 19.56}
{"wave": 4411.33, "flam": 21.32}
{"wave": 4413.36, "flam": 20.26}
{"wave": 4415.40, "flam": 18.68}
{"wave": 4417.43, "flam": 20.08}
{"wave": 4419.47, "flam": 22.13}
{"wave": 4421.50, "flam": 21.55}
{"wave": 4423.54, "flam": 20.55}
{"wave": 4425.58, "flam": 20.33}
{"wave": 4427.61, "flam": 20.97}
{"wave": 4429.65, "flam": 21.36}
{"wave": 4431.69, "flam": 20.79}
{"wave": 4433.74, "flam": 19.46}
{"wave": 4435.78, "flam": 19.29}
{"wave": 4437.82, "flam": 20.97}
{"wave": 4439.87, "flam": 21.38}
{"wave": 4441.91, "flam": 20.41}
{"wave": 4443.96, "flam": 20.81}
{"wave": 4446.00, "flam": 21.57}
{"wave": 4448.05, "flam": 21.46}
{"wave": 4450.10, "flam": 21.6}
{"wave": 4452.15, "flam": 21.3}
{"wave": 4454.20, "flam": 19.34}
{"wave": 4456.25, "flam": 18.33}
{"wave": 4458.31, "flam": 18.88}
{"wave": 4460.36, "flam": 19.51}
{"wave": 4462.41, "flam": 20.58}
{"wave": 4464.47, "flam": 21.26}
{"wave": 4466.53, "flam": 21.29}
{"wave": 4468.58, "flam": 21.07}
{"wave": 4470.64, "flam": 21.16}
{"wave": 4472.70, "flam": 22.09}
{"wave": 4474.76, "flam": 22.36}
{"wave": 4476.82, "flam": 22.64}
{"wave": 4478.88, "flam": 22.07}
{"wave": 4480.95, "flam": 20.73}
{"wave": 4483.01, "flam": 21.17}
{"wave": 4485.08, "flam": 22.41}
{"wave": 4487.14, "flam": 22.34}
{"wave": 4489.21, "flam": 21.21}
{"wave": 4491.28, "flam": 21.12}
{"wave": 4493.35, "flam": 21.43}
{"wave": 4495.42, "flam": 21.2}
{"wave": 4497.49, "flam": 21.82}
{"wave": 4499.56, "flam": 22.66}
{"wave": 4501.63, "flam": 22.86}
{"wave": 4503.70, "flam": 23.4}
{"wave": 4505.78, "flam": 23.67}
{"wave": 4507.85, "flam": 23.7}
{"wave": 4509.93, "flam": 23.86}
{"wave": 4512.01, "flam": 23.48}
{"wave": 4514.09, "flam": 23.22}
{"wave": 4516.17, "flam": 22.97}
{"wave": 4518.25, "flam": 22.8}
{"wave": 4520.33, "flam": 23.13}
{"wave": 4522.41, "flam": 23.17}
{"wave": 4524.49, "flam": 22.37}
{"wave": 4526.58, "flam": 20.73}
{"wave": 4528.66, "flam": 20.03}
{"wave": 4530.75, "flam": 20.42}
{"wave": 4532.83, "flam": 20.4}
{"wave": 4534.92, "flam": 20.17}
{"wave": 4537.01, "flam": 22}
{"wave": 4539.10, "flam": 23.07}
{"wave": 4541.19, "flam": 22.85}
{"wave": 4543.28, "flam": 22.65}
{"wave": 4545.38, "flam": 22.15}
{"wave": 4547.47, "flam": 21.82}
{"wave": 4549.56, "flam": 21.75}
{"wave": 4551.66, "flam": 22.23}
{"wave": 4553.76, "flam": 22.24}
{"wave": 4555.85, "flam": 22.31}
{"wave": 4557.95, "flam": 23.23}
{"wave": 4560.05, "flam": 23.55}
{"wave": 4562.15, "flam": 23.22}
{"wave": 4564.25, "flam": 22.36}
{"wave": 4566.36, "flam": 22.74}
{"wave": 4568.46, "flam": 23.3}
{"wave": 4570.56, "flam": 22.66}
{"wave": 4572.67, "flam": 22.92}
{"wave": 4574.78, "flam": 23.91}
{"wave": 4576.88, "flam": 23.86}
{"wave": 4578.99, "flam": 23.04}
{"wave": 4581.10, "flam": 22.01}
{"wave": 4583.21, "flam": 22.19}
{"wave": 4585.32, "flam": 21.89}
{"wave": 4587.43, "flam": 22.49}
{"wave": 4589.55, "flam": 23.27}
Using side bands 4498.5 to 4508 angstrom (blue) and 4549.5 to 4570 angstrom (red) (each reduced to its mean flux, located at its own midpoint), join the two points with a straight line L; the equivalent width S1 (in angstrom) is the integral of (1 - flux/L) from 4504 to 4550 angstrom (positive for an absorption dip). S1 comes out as 1.4 angstrom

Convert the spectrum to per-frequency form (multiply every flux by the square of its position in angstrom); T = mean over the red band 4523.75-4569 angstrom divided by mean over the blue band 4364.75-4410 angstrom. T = 1.3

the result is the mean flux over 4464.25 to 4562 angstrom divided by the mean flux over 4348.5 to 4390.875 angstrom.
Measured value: 1.2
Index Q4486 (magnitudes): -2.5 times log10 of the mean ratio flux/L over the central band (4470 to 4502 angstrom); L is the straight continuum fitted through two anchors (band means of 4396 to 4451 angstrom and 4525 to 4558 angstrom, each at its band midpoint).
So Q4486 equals -0.044 mag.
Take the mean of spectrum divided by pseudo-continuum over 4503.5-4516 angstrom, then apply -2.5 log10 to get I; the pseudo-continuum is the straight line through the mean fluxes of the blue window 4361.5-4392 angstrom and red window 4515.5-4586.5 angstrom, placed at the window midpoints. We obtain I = -0.097 mag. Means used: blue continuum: 18.7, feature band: 23.5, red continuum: 22.4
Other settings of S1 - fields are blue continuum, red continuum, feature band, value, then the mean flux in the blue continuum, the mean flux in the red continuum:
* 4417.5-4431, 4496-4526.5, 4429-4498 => 2.91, 21.1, 23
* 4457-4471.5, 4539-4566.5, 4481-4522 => -2.22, 20.5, 22.6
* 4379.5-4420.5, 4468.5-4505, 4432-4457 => -0.31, 18.6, 21.9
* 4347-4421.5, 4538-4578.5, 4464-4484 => -0.60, 19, 22.8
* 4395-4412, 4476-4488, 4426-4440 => -0.51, 18.6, 21.9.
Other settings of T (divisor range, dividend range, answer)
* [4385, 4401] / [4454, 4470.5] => 1.10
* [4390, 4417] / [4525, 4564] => 1.24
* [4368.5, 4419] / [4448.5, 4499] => 1.19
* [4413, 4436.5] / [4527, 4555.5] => 1.12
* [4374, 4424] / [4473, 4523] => 1.26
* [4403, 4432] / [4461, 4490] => 1.11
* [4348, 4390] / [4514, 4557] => 1.26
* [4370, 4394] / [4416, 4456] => 1.19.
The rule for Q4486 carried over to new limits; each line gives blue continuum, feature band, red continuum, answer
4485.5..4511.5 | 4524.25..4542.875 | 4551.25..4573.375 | 0.06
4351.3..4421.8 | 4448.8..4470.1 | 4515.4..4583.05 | 0.01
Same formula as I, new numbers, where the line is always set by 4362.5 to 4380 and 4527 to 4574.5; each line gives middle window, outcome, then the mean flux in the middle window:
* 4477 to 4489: -0.03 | 21.8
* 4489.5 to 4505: -0.03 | 22.1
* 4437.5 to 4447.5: -0.02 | 21.1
